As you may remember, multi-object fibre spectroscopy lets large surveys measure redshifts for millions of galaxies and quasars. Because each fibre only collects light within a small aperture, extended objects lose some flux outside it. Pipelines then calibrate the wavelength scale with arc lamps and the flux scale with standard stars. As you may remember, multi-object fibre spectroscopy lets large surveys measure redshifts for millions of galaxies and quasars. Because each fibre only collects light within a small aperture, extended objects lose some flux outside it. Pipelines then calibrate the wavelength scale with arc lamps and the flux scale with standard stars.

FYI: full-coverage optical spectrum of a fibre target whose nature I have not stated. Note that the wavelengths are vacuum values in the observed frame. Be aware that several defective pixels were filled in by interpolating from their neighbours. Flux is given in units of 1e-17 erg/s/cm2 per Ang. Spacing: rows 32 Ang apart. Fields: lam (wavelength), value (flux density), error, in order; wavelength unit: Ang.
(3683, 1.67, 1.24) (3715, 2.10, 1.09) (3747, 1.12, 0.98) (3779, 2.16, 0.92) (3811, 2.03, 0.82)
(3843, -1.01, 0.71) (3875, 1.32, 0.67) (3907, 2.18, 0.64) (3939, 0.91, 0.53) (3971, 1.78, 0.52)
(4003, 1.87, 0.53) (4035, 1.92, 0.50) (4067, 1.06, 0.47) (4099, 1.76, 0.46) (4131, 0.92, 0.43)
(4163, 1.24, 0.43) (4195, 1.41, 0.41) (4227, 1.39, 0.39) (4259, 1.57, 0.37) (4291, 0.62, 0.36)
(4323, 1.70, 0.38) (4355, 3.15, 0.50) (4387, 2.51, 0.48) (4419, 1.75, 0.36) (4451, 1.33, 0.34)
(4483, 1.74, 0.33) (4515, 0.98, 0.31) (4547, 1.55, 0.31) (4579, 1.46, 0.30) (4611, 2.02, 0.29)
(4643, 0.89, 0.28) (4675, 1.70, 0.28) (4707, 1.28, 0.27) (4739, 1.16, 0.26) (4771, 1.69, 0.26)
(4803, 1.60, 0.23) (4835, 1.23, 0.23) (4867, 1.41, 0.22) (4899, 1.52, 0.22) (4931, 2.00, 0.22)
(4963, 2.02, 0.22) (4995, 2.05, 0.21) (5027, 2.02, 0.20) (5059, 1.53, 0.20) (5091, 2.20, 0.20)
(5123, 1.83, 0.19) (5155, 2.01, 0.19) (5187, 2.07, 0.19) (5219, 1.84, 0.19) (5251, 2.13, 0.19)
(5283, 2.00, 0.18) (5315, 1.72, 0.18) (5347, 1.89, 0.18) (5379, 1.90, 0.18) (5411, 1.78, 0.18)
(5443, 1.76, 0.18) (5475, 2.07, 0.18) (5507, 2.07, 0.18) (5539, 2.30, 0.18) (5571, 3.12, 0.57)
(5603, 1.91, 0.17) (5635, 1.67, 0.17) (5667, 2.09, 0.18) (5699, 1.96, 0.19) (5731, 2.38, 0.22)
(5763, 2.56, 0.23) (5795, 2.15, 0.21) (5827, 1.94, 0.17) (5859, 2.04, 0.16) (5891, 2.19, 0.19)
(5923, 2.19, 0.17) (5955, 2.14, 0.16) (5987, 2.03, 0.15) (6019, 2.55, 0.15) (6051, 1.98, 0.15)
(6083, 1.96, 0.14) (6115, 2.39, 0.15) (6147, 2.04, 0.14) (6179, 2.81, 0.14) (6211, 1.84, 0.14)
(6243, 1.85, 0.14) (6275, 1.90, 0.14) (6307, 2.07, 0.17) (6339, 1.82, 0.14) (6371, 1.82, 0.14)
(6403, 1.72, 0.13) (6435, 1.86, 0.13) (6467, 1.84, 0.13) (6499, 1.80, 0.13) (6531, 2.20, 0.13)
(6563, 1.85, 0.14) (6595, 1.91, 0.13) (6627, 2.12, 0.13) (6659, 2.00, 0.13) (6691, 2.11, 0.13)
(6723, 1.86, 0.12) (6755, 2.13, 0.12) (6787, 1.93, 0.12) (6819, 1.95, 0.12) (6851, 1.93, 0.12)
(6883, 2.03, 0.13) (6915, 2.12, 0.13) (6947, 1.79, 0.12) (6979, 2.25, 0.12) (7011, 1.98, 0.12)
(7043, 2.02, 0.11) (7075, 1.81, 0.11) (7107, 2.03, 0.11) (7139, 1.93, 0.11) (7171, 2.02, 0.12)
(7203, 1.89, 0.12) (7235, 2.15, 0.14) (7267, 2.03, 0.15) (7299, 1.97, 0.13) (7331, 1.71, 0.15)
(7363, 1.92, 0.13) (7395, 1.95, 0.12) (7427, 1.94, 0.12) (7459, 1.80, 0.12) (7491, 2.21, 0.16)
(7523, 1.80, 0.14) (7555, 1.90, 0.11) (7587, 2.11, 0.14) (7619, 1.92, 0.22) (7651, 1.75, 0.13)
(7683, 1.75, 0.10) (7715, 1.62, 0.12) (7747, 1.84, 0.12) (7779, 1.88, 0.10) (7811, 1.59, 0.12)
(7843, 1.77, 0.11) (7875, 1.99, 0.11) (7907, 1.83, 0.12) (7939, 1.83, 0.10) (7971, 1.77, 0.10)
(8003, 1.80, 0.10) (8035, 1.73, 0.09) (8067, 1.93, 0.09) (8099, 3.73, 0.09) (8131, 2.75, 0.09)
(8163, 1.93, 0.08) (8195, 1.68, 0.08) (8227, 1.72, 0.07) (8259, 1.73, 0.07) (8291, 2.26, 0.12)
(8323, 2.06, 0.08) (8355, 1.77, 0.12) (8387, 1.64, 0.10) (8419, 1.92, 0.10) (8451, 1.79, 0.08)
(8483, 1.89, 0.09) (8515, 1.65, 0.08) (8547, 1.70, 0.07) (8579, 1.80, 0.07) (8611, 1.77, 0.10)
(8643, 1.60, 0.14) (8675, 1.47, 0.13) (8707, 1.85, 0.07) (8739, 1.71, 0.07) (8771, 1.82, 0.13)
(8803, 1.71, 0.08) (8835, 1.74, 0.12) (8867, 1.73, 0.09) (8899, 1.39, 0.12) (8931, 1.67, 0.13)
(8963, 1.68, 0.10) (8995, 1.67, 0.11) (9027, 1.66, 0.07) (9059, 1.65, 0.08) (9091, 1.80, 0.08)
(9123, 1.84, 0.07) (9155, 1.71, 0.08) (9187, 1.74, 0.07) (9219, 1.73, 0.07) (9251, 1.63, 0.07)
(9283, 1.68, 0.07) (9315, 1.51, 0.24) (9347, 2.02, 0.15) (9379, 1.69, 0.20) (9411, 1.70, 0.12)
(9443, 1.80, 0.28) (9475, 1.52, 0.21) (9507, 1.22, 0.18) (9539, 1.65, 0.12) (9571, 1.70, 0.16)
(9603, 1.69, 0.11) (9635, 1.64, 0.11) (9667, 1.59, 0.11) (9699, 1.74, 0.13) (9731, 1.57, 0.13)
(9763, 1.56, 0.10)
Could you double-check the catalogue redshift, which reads 0.24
